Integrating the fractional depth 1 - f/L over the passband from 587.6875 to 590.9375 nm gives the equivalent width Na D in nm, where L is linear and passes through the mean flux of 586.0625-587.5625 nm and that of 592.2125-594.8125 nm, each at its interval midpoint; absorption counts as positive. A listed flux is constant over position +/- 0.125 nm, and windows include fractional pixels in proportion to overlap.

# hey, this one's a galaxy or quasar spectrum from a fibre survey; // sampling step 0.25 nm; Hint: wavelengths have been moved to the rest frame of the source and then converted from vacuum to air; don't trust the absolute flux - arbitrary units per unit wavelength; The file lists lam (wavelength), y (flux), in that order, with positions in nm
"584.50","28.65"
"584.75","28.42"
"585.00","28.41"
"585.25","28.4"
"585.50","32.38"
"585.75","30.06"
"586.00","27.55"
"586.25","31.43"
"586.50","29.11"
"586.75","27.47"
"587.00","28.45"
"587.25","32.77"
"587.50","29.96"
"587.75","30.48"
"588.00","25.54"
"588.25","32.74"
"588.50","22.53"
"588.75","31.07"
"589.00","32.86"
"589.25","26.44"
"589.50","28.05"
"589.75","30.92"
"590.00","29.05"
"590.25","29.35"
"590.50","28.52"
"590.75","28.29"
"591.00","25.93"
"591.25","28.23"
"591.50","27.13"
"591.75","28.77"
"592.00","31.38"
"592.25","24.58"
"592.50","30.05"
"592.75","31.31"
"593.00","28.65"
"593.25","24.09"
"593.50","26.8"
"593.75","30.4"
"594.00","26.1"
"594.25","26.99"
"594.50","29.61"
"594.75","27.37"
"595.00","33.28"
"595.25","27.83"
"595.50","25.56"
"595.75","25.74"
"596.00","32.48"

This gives 0.03 nm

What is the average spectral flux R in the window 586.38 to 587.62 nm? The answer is 29.6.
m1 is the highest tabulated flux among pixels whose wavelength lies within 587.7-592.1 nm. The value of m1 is 32.86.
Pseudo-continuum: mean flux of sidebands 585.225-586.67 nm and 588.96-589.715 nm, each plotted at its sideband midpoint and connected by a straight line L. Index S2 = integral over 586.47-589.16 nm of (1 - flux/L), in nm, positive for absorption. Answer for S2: 0.00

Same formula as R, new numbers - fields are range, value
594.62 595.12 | 30.3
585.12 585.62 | 30.4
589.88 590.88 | 28.8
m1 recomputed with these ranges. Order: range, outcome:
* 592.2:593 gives 31.31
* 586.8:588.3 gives 32.77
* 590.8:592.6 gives 31.38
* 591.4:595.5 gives 33.28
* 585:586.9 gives 32.38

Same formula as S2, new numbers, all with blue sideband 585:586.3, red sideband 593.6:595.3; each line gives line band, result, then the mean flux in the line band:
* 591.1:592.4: 0.05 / 28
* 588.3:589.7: 0.04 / 28.6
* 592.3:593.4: 0.03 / 28.2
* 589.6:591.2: 0.03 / 28.6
